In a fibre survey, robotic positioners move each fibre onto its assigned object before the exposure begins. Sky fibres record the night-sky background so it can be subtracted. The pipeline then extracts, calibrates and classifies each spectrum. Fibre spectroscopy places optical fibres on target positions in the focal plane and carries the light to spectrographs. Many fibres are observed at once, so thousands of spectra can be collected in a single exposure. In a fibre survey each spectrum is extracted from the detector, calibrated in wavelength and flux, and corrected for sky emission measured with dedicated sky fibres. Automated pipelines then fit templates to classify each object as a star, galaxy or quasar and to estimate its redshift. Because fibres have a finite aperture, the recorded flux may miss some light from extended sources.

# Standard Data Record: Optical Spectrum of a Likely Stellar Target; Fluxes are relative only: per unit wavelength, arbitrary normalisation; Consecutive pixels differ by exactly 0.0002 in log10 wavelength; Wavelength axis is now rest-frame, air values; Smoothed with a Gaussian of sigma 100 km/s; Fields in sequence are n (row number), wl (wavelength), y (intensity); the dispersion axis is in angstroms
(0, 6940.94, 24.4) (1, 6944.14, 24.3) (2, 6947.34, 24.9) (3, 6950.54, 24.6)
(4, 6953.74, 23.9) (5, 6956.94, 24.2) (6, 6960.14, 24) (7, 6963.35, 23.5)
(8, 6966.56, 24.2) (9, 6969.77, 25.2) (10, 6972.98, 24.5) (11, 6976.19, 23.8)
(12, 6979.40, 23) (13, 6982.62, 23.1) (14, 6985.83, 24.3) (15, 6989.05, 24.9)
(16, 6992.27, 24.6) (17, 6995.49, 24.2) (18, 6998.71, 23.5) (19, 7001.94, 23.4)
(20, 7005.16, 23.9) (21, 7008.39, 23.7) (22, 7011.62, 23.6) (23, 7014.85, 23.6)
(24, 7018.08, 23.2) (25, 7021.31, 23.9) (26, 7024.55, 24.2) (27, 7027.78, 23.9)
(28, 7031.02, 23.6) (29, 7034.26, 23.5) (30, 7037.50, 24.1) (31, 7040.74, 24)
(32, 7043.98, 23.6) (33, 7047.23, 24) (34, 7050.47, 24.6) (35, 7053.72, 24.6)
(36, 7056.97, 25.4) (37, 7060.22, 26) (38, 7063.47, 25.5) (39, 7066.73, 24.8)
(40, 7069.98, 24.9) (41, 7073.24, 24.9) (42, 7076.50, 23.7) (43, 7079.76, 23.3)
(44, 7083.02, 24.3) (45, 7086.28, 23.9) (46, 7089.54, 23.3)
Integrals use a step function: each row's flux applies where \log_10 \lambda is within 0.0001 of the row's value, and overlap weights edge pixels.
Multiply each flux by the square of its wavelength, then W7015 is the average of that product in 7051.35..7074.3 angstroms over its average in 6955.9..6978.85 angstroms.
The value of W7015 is 1.1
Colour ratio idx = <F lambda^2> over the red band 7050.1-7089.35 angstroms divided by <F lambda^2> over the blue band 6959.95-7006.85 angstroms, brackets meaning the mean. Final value 1.1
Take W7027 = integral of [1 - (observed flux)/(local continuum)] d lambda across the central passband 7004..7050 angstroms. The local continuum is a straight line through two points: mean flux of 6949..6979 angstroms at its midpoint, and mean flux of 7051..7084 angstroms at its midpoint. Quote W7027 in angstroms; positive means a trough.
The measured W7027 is 1.4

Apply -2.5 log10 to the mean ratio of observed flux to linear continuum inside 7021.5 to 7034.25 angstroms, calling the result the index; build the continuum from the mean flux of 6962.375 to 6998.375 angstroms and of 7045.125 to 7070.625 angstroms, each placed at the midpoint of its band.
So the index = 0.035 mag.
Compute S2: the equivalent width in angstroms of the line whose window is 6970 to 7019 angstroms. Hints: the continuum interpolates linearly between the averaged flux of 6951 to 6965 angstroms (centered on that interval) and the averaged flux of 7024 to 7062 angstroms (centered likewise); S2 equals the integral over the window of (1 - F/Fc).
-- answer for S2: 0.49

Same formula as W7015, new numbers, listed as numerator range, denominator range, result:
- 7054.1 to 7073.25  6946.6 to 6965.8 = 1.08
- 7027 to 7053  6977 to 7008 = 1.02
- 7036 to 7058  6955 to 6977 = 1.03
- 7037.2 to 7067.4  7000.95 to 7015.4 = 1.06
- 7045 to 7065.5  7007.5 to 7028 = 1.06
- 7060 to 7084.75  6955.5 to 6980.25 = 1.05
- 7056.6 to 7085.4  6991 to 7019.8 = 1.06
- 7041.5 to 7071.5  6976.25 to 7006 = 1.06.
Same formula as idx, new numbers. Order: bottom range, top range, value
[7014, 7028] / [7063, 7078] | 1.05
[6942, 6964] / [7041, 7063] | 1.05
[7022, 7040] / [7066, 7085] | 1.03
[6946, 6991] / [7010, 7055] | 1.01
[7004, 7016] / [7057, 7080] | 1.07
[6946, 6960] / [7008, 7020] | 0.98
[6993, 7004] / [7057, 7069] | 1.09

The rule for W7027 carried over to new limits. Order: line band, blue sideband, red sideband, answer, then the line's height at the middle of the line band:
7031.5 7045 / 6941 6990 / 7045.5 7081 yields 0.43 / 24.6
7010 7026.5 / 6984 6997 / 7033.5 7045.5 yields 0.28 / 24.1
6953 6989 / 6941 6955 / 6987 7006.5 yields 0.38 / 24.3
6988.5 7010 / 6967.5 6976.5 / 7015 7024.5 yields 0.07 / 24.1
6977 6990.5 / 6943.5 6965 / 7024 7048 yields 0.14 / 24.1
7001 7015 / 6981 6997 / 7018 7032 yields 0.21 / 24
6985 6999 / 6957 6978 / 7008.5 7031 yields -0.24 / 24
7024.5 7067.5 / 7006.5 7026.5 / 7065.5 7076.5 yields -0.30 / 24.2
